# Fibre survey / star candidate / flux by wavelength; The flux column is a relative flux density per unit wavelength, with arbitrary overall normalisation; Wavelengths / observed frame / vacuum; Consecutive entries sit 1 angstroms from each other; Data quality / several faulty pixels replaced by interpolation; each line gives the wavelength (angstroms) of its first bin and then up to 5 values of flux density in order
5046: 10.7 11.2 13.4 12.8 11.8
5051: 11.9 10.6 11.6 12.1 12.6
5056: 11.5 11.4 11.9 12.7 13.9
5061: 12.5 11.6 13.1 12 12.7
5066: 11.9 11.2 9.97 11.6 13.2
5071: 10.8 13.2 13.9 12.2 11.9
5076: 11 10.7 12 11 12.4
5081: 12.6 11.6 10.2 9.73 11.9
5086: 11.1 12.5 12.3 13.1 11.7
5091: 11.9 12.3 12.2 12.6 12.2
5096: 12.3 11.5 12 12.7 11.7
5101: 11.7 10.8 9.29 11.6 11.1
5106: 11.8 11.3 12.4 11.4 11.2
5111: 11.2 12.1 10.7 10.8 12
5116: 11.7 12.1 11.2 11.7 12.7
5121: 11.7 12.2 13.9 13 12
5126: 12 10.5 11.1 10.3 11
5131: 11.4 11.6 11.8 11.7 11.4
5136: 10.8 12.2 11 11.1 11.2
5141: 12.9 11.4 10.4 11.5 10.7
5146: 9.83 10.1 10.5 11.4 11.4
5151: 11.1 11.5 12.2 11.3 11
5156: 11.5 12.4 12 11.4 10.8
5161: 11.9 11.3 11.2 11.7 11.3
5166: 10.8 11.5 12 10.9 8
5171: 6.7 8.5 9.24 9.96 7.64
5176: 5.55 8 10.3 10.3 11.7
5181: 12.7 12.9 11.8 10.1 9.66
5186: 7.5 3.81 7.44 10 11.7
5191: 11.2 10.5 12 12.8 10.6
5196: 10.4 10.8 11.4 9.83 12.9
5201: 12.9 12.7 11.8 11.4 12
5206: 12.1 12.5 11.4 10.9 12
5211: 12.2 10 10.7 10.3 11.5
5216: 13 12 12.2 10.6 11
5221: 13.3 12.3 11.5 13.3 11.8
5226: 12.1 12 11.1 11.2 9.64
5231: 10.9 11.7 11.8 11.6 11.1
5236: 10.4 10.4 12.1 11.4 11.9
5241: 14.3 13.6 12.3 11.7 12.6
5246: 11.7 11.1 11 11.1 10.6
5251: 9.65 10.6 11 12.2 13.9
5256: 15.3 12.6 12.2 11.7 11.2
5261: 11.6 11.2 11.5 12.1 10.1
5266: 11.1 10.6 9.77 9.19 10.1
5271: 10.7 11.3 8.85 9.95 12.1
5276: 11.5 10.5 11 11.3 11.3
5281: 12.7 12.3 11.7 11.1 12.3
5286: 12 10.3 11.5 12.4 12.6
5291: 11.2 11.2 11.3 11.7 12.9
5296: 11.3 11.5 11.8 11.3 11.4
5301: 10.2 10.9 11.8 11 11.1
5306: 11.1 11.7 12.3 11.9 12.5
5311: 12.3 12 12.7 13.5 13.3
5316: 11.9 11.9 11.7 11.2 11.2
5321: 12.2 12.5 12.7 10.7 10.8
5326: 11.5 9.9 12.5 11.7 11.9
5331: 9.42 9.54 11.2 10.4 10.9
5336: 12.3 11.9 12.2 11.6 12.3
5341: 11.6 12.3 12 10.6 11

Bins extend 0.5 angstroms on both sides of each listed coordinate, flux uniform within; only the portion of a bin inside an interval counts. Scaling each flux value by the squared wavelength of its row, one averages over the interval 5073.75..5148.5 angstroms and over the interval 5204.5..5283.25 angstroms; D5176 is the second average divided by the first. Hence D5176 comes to 1.0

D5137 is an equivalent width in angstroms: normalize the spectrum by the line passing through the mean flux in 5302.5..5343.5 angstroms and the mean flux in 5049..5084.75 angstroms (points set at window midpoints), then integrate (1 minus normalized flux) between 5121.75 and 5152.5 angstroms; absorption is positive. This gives 1.2 angstroms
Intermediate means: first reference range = 11.9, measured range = 11.4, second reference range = 11.7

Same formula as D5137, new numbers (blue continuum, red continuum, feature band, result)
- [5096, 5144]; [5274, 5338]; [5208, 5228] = -0.2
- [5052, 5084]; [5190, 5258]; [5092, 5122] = 0.5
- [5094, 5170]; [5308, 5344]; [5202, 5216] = 0.0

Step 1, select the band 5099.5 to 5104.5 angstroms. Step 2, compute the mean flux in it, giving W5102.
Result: 11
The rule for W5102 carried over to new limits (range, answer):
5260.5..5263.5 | 11.4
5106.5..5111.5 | 11.5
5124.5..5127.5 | 11.5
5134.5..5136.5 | 11.1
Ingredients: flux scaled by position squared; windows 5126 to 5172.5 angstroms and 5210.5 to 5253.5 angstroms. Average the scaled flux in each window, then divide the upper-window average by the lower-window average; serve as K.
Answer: 1.08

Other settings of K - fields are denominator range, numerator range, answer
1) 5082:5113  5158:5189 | 0.88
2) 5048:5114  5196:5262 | 1.05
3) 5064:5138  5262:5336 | 1.05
